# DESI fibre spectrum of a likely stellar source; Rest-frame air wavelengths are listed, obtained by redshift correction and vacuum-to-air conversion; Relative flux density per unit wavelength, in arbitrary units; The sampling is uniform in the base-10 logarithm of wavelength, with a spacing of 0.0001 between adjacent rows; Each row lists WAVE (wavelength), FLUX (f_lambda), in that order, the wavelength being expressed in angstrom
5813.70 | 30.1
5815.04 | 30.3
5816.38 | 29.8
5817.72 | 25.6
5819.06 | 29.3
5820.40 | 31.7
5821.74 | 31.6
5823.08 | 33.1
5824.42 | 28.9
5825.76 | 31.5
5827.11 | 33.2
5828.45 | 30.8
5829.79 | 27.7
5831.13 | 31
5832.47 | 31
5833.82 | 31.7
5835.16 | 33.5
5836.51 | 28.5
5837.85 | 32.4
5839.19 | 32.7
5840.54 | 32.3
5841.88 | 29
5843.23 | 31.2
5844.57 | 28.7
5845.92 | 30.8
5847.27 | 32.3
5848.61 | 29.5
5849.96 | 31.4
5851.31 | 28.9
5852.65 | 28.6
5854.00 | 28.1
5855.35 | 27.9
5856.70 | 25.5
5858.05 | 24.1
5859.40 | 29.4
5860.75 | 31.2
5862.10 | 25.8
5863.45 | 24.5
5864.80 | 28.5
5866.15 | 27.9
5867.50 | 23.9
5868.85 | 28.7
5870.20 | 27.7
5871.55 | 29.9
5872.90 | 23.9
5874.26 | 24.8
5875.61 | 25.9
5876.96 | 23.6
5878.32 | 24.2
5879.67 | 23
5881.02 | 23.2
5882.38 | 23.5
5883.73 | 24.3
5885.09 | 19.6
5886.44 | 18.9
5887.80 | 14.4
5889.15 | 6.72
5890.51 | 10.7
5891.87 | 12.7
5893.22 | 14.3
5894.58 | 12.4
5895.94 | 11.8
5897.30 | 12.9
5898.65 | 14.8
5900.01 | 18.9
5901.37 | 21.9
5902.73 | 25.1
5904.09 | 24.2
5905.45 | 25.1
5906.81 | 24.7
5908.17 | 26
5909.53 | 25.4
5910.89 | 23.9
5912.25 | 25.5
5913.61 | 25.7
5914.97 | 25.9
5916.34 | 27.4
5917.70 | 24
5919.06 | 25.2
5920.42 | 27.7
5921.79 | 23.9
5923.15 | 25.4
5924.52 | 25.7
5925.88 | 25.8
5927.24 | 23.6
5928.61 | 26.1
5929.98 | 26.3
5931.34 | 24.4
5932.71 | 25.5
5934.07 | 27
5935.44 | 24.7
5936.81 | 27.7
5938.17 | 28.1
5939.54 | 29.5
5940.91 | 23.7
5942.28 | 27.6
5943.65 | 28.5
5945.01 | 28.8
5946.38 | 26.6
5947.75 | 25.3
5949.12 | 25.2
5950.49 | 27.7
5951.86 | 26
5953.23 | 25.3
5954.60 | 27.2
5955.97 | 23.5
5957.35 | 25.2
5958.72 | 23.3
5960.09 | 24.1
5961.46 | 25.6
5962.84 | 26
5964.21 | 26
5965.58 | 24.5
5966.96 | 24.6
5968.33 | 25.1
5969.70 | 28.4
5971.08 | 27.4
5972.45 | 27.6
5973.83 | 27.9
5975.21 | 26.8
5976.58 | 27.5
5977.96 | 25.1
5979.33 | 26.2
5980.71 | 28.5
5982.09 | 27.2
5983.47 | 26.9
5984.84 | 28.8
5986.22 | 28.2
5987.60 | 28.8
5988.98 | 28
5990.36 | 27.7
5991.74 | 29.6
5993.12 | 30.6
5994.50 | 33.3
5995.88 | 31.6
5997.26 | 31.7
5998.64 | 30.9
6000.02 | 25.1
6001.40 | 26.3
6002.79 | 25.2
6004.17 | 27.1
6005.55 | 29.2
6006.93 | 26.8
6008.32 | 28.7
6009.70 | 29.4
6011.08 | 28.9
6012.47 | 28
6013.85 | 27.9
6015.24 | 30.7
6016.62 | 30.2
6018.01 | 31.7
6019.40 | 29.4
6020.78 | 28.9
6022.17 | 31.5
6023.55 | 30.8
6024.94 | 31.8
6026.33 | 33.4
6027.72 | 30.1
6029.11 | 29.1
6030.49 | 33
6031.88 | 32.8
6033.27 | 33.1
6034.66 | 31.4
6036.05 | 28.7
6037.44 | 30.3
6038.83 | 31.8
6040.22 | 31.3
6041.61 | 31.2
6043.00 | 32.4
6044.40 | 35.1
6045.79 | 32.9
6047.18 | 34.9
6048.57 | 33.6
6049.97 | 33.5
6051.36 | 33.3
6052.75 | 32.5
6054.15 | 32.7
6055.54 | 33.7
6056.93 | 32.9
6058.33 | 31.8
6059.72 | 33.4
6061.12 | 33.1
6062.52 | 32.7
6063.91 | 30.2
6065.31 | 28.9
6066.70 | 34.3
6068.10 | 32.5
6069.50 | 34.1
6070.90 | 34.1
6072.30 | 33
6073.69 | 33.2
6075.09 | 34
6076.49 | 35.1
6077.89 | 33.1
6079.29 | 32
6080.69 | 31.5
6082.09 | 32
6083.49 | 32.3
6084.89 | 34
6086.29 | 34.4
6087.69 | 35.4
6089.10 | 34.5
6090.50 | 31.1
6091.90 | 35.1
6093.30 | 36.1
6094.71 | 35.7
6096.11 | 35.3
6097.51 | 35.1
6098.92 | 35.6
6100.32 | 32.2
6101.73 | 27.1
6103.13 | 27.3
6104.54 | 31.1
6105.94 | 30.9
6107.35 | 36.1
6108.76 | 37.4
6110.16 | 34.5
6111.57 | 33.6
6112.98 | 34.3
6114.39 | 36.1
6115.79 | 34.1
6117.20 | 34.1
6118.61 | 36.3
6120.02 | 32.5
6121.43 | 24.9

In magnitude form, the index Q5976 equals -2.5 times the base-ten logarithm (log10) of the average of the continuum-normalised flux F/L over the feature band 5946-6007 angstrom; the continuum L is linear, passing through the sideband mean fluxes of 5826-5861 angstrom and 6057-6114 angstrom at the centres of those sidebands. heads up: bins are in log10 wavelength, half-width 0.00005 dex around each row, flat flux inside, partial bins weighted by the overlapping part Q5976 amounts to 0.17 mag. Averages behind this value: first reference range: 30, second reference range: 33.2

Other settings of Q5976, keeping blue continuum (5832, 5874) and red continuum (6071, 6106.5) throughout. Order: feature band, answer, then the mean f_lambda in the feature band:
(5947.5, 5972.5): 0.200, 25.6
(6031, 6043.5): 0.026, 31.5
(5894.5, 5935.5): 0.263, 23.6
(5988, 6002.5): 0.076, 29.3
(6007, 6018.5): 0.090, 29.2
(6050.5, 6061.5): -0.013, 32.9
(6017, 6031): 0.036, 30.9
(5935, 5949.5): 0.135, 27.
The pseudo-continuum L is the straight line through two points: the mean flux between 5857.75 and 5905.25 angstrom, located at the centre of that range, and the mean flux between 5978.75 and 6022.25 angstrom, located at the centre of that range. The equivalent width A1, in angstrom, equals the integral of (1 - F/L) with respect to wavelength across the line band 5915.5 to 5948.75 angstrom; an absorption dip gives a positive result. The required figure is -2.00 angstrom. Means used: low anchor 21.6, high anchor 28.8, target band 26.2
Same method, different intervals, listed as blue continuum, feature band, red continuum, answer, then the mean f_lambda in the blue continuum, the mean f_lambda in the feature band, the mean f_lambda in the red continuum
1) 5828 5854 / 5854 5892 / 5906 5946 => 7.0 angstrom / 30.6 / 23.6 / 26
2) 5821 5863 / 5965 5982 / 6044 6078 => 2.8 angstrom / 30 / 26.7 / 33.1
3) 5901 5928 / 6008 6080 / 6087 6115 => -1.8 angstrom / 25.1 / 31.9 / 33.7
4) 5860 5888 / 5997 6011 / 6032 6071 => 1.1 angstrom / 24.8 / 28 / 32.5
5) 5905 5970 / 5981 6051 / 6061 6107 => -1.3 angstrom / 25.8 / 30.2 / 33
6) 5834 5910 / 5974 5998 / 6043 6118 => 0.6 angstrom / 24.5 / 28.6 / 33.3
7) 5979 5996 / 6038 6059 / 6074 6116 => -0.9 angstrom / 28.8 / 32.9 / 33.6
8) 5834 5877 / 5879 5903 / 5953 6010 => 9.5 angstrom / 28.6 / 17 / 27.3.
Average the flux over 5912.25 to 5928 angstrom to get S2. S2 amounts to 25.5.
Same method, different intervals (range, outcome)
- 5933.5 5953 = 26.8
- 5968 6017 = 28.3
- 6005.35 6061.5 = 31.4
